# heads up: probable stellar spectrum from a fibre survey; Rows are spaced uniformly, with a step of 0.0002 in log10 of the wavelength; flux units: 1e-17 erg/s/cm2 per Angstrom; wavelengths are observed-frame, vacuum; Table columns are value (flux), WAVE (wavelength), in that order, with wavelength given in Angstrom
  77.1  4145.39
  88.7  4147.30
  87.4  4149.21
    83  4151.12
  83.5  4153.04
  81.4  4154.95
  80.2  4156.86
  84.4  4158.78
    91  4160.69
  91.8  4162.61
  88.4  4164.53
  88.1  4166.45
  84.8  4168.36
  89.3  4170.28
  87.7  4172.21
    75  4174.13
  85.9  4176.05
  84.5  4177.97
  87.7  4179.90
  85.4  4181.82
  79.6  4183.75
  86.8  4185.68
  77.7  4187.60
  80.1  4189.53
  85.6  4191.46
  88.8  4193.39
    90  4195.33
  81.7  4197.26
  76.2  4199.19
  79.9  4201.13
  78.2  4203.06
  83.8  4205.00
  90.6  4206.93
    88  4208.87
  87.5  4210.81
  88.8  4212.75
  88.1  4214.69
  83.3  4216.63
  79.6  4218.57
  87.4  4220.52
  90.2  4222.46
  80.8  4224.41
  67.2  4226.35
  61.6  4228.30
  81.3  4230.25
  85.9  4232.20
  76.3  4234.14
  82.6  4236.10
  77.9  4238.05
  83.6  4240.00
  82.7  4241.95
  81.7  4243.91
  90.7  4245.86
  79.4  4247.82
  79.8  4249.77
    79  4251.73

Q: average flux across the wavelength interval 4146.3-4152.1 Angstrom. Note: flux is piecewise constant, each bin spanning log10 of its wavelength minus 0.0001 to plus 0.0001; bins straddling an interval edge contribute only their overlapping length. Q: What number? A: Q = 86.2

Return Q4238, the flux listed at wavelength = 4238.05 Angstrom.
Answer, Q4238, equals 77.9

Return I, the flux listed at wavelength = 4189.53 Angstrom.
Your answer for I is 80.1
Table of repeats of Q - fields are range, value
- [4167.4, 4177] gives 84.6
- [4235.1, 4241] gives 81.3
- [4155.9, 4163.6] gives 86.8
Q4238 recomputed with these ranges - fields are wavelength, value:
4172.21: 87.7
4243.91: 81.7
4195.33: 90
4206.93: 90.6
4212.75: 88.8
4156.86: 80.2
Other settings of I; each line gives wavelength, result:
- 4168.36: 84.8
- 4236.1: 82.6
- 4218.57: 79.6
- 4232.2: 85.9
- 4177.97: 84.5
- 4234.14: 76.3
